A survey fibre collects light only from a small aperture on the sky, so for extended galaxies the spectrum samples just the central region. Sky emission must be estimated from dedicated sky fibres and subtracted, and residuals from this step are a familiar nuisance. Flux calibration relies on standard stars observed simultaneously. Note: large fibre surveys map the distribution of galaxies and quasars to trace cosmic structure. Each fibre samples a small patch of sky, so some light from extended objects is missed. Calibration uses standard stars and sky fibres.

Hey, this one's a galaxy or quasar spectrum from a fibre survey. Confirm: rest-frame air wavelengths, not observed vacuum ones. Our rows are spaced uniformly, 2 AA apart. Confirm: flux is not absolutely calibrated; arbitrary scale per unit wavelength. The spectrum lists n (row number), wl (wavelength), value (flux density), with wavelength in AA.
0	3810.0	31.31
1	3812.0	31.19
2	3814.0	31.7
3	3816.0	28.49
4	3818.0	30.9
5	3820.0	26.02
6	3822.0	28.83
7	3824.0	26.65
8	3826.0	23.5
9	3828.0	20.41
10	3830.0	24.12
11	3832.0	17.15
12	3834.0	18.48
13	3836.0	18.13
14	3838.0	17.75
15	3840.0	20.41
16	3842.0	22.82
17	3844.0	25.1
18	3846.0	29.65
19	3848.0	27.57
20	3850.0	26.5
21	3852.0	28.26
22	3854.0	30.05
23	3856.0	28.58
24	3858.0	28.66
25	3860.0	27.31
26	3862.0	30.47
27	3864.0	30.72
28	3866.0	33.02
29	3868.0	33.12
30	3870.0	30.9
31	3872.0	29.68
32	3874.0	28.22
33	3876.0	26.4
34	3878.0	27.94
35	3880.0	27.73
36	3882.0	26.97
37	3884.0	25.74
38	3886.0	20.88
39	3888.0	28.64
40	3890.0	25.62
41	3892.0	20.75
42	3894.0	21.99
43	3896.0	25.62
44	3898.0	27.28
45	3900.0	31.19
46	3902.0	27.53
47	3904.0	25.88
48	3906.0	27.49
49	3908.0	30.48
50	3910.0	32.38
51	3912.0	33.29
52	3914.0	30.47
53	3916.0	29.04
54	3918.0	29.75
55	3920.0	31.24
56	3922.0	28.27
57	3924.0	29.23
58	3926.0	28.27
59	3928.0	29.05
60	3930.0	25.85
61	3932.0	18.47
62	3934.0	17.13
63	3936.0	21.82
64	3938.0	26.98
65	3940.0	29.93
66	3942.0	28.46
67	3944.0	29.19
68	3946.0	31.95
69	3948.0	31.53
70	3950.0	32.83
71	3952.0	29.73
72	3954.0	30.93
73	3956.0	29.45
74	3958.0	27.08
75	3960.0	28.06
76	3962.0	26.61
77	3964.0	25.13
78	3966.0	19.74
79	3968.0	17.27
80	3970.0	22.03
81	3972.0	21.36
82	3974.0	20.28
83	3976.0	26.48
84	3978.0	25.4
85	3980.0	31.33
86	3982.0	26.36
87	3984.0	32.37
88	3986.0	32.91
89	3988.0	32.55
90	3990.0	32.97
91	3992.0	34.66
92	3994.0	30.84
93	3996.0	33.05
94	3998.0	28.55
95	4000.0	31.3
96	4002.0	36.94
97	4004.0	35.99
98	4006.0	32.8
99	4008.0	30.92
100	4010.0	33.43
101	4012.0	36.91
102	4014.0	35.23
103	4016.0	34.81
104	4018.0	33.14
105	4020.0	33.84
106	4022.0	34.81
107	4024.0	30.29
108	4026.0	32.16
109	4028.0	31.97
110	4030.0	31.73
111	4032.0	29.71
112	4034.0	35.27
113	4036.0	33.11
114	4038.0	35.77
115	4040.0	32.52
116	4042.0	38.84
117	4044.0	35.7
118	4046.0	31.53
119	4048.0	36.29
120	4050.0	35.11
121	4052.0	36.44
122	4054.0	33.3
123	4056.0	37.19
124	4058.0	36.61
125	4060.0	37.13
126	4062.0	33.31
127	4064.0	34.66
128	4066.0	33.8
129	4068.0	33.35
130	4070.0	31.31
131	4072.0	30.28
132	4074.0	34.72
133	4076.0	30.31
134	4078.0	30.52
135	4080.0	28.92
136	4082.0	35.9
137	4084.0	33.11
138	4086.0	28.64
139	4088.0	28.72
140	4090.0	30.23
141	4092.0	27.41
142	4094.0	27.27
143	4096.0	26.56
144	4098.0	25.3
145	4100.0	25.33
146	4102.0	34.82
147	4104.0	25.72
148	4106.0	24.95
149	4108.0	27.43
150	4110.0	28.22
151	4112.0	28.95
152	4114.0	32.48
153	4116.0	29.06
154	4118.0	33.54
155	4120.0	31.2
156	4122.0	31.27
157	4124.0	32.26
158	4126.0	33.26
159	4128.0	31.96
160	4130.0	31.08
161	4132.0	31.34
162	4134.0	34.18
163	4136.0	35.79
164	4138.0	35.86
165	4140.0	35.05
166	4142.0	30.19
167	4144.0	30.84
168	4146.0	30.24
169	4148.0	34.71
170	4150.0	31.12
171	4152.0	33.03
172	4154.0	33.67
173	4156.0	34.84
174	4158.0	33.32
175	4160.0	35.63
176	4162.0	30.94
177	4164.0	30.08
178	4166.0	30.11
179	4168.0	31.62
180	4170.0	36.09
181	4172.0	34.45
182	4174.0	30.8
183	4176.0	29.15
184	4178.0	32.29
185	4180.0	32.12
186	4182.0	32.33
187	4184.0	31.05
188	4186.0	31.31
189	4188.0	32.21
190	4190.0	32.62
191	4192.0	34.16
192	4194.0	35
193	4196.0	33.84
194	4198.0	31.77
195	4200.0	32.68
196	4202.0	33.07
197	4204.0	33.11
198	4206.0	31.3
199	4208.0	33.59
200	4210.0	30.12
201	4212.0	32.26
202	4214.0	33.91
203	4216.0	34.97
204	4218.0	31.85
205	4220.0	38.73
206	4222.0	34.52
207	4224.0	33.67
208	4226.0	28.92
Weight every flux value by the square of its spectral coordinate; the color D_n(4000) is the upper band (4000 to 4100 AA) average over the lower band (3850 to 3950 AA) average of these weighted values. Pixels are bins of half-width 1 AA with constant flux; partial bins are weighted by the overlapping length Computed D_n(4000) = 1.3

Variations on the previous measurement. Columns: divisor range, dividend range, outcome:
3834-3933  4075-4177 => 1.29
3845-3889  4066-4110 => 1.16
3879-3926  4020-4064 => 1.32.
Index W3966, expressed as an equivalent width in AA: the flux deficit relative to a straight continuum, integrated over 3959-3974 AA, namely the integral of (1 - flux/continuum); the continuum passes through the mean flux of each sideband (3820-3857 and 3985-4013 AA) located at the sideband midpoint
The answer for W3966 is 4.1 AA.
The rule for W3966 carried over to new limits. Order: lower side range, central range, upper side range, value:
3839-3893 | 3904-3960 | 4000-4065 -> 3.1 AA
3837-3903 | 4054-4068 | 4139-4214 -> -2.2 AA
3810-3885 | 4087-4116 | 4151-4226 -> 2.9 AA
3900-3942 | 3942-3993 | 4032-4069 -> 3.9 AA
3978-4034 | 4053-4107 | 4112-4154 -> 2.3 AA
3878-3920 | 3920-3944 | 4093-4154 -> 1.6 AA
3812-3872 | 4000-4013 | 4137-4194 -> -2.1 AA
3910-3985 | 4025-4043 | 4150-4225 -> -2.6 AA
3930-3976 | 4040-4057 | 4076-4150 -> -4.0 AA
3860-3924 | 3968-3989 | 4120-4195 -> 2.2 AA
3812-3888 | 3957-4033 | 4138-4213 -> -2.1 AA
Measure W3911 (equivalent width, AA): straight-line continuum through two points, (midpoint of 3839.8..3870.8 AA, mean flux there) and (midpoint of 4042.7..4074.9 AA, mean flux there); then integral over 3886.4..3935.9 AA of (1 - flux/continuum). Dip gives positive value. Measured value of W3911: 5.0 AA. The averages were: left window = 28.5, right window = 34.5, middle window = 27.1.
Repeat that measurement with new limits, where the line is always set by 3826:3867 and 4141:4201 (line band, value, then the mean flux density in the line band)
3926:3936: 1.5 AA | 23.1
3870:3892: -0.6 AA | 26.7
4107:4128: 0.3 AA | 30.8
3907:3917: -1.7 AA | 31.1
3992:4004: -1.7 AA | 32.7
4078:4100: 1.1 AA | 29.1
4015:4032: -2.1 AA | 32.7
